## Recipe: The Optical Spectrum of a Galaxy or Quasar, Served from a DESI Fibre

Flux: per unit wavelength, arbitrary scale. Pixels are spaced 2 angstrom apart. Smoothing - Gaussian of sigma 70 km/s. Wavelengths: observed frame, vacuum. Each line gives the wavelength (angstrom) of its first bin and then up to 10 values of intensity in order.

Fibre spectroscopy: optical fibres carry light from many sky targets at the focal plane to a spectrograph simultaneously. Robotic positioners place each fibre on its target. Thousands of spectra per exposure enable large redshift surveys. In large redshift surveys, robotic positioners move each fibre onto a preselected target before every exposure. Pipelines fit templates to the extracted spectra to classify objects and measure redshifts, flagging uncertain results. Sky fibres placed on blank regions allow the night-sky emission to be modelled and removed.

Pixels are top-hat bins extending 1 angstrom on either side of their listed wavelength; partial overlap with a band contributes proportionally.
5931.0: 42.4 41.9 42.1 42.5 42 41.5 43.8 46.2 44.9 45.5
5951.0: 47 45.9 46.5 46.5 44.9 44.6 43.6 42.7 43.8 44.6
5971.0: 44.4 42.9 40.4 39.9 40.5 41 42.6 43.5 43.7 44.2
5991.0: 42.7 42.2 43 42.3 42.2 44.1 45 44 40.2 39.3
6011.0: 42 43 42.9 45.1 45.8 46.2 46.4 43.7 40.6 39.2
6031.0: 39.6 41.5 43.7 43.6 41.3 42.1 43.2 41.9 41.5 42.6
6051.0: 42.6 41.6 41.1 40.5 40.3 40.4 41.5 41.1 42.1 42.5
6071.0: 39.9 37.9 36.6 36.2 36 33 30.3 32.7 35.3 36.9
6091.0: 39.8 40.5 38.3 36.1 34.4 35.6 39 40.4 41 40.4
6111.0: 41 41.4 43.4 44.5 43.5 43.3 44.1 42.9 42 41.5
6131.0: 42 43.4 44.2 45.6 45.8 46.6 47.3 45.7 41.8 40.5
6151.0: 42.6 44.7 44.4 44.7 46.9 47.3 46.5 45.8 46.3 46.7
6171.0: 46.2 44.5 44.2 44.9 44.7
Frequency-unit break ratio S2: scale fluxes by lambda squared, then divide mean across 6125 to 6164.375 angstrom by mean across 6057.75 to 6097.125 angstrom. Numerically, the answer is 1.2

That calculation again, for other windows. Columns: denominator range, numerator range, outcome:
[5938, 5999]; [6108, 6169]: 1.07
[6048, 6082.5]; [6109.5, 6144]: 1.12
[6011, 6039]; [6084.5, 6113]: 0.91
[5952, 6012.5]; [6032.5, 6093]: 0.94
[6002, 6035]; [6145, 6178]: 1.10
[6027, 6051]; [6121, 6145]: 1.09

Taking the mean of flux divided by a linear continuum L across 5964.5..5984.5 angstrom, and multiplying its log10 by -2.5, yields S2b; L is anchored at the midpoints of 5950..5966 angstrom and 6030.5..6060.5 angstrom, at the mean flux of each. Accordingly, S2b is 0.06 mag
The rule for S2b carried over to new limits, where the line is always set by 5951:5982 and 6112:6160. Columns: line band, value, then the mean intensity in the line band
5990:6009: 0.02 mag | 42.7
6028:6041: 0.06 mag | 41.5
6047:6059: 0.06 mag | 41.6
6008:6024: 0.00 mag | 43.8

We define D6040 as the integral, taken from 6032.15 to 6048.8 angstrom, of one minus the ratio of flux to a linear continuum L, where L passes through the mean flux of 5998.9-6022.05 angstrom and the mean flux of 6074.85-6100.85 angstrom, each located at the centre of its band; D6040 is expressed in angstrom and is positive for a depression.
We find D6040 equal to -0.8 angstrom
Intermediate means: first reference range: 43.4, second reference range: 35.8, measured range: 42.4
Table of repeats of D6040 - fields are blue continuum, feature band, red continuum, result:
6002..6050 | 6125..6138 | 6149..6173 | 0.5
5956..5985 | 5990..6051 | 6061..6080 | -2.2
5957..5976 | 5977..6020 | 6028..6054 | 0.2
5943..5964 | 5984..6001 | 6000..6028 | 0.4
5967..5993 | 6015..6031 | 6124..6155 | -0.2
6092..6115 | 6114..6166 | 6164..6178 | -2.1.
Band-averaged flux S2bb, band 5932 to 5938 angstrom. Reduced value 42.2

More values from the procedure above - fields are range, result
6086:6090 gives 36.1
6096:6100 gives 35.2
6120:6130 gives 42.8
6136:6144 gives 46.3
